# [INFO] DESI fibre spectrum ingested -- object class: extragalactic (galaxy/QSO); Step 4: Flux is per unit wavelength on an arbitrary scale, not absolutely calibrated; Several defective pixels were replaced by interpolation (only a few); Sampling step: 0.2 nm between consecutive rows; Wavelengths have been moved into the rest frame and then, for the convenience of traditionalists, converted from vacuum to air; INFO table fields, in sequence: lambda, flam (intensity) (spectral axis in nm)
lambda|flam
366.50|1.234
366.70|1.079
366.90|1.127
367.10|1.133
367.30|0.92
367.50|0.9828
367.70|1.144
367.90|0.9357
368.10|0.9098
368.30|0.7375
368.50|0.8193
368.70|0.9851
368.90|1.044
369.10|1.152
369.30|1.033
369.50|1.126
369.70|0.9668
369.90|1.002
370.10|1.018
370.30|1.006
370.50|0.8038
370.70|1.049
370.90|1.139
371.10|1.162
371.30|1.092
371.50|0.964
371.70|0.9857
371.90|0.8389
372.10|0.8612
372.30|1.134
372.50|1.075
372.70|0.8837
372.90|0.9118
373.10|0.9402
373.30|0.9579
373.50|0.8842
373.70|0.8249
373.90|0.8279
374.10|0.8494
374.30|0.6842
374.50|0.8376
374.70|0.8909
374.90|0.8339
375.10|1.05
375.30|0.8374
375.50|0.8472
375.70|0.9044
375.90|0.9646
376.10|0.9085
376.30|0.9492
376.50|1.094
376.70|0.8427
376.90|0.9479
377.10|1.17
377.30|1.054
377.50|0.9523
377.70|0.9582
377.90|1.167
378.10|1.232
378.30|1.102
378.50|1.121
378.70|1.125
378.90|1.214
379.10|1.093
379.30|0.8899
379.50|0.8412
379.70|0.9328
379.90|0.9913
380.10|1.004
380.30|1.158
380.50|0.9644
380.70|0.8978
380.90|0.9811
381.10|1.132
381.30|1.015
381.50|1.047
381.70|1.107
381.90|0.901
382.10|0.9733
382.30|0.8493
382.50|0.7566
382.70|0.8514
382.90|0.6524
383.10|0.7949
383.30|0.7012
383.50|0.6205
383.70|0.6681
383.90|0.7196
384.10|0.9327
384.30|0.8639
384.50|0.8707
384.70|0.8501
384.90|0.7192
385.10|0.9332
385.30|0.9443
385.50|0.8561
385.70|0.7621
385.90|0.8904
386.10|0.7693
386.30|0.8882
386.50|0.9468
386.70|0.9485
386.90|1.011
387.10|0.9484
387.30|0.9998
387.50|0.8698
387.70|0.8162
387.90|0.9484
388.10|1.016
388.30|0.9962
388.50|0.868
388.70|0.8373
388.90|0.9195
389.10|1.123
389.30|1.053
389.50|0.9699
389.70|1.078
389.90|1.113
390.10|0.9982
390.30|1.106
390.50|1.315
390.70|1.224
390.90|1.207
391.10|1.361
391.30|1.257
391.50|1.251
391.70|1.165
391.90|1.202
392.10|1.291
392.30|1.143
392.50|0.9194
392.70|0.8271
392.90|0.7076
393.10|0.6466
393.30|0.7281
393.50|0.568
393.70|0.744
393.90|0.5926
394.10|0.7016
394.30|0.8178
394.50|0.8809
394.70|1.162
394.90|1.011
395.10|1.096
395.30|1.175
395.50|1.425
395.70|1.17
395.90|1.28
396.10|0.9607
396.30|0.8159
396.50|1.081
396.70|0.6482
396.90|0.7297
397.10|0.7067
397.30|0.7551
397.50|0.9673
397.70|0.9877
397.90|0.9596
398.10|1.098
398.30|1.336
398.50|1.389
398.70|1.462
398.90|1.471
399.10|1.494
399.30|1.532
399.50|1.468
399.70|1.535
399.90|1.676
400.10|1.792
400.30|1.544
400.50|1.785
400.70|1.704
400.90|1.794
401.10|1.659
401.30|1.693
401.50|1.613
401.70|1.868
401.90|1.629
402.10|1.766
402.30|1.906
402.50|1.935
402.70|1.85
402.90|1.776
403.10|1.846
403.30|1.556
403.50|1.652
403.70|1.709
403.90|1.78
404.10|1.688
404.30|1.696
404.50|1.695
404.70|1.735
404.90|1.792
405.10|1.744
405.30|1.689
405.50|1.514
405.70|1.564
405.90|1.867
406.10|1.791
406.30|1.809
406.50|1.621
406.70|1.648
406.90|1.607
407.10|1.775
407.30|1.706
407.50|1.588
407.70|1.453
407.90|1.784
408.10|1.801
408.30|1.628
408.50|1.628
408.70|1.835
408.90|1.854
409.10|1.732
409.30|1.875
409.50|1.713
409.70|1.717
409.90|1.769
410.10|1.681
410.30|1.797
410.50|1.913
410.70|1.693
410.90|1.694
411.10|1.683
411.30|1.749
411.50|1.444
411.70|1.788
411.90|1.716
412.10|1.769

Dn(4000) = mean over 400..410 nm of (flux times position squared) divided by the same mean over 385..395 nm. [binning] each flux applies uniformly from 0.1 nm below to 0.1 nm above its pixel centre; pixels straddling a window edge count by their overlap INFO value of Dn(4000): 1.92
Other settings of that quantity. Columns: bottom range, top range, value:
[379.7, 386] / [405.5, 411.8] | 2.21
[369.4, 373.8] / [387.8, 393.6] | 1.16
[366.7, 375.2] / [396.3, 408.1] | 1.89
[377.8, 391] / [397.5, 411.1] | 1.92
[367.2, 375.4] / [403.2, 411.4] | 2.16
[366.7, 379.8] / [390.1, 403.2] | 1.44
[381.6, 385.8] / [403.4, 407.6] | 2.30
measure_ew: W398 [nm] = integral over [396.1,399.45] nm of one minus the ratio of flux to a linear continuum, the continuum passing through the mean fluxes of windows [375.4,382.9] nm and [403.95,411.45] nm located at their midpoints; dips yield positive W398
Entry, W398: 0.86 nm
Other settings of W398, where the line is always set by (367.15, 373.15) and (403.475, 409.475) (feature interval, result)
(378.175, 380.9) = 0.34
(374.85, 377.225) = 0.34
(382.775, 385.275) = 0.95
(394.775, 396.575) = 0.46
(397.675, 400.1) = 0.26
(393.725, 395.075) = 0.55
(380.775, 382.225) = 0.23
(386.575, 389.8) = 0.92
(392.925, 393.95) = 0.56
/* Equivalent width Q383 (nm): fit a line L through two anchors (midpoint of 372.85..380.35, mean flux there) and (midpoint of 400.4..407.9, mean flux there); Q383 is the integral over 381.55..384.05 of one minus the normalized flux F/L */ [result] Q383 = 0.719 nm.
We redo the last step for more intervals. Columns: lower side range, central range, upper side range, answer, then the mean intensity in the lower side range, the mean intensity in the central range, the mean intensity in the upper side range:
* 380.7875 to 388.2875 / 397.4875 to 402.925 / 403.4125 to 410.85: -0.37 nm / 0.881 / 1.57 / 1.72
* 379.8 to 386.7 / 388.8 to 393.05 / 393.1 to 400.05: -0.47 nm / 0.884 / 1.1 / 1.07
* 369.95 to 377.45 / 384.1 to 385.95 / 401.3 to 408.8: 0.55 nm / 0.947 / 0.858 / 1.72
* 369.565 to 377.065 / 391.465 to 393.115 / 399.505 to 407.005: 0.46 nm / 0.943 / 1.03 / 1.71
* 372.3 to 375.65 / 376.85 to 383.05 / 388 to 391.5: -0.24 nm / 0.891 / 1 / 1.09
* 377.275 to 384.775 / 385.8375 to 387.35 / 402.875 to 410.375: 0.26 nm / 0.946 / 0.924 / 1.71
